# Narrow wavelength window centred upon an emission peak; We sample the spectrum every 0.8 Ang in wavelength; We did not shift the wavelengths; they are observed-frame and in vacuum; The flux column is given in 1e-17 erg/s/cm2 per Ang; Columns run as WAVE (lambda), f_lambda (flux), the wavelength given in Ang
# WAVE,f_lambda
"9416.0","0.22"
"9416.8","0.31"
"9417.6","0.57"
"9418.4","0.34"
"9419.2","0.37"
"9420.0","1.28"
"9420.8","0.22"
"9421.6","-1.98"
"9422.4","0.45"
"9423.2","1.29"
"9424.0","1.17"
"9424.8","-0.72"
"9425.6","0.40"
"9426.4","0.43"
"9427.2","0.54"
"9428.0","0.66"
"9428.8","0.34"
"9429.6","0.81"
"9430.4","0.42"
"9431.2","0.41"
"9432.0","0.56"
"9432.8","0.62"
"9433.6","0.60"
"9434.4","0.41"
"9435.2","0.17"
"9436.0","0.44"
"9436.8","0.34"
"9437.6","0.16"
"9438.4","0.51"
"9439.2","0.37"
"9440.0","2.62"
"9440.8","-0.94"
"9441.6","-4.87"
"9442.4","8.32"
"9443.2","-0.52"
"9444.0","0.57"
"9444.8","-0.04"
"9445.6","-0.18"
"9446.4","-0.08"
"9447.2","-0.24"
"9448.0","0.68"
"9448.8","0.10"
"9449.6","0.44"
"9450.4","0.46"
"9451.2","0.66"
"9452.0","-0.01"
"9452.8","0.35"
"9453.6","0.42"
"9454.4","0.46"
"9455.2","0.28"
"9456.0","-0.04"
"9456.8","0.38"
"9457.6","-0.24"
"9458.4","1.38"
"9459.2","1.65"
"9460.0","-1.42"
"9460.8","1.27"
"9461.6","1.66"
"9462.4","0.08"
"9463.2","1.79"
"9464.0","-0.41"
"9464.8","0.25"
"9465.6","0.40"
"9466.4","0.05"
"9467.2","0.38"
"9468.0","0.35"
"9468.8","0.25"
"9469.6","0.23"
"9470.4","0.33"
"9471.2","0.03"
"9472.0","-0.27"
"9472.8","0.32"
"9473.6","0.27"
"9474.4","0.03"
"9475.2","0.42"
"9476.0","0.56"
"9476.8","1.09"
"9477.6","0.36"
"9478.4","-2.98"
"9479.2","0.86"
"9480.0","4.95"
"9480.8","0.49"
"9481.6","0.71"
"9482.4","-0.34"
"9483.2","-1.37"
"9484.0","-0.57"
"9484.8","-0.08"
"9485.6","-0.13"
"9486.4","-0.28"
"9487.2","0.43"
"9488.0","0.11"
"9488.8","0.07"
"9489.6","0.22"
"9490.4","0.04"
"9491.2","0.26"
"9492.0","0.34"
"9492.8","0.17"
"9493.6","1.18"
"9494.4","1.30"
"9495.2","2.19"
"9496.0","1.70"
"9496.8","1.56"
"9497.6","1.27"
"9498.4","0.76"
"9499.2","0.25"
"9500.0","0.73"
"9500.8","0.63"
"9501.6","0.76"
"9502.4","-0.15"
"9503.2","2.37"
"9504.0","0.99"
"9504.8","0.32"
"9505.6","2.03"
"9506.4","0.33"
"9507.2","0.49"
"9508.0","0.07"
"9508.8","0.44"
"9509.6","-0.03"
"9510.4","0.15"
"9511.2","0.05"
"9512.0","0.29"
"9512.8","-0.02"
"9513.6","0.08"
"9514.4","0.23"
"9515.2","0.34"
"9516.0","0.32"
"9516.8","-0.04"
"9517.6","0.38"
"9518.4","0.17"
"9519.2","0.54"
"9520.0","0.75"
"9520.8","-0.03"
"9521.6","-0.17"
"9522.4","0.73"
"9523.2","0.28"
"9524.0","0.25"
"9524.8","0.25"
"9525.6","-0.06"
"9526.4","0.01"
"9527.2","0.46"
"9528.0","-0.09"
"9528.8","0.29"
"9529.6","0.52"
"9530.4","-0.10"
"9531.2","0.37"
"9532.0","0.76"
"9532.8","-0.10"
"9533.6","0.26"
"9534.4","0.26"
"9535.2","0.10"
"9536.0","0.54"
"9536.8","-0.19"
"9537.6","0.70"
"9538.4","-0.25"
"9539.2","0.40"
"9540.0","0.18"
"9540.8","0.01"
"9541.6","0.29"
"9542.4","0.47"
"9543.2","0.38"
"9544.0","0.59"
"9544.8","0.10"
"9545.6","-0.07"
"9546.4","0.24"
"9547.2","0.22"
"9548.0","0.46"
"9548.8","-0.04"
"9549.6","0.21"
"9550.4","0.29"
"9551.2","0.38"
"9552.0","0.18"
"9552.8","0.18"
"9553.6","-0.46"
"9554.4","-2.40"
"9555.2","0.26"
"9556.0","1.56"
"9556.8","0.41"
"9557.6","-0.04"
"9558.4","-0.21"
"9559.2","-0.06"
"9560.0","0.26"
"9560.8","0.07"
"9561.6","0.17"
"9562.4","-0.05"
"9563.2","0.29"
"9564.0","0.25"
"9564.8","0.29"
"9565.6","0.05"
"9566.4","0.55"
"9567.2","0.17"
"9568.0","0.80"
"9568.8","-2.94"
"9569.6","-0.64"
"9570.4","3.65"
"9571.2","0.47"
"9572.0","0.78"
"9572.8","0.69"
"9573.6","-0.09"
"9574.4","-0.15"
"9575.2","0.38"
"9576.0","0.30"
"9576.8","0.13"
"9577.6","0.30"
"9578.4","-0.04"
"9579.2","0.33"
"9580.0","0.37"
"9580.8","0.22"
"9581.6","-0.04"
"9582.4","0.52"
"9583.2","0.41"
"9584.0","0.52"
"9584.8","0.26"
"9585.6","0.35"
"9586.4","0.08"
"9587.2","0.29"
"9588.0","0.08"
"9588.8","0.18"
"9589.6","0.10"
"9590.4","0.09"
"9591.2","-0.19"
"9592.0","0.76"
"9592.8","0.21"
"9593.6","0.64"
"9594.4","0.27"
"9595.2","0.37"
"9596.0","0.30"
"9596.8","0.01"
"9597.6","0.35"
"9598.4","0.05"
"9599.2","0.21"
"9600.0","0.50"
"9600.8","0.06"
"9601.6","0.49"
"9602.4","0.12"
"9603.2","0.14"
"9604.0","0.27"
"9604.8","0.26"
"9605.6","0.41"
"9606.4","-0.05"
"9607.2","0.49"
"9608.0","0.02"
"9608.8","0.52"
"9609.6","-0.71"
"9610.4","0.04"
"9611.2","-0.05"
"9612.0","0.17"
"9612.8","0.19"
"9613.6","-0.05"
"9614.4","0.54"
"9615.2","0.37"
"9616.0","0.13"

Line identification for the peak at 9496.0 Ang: [O III] 5007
